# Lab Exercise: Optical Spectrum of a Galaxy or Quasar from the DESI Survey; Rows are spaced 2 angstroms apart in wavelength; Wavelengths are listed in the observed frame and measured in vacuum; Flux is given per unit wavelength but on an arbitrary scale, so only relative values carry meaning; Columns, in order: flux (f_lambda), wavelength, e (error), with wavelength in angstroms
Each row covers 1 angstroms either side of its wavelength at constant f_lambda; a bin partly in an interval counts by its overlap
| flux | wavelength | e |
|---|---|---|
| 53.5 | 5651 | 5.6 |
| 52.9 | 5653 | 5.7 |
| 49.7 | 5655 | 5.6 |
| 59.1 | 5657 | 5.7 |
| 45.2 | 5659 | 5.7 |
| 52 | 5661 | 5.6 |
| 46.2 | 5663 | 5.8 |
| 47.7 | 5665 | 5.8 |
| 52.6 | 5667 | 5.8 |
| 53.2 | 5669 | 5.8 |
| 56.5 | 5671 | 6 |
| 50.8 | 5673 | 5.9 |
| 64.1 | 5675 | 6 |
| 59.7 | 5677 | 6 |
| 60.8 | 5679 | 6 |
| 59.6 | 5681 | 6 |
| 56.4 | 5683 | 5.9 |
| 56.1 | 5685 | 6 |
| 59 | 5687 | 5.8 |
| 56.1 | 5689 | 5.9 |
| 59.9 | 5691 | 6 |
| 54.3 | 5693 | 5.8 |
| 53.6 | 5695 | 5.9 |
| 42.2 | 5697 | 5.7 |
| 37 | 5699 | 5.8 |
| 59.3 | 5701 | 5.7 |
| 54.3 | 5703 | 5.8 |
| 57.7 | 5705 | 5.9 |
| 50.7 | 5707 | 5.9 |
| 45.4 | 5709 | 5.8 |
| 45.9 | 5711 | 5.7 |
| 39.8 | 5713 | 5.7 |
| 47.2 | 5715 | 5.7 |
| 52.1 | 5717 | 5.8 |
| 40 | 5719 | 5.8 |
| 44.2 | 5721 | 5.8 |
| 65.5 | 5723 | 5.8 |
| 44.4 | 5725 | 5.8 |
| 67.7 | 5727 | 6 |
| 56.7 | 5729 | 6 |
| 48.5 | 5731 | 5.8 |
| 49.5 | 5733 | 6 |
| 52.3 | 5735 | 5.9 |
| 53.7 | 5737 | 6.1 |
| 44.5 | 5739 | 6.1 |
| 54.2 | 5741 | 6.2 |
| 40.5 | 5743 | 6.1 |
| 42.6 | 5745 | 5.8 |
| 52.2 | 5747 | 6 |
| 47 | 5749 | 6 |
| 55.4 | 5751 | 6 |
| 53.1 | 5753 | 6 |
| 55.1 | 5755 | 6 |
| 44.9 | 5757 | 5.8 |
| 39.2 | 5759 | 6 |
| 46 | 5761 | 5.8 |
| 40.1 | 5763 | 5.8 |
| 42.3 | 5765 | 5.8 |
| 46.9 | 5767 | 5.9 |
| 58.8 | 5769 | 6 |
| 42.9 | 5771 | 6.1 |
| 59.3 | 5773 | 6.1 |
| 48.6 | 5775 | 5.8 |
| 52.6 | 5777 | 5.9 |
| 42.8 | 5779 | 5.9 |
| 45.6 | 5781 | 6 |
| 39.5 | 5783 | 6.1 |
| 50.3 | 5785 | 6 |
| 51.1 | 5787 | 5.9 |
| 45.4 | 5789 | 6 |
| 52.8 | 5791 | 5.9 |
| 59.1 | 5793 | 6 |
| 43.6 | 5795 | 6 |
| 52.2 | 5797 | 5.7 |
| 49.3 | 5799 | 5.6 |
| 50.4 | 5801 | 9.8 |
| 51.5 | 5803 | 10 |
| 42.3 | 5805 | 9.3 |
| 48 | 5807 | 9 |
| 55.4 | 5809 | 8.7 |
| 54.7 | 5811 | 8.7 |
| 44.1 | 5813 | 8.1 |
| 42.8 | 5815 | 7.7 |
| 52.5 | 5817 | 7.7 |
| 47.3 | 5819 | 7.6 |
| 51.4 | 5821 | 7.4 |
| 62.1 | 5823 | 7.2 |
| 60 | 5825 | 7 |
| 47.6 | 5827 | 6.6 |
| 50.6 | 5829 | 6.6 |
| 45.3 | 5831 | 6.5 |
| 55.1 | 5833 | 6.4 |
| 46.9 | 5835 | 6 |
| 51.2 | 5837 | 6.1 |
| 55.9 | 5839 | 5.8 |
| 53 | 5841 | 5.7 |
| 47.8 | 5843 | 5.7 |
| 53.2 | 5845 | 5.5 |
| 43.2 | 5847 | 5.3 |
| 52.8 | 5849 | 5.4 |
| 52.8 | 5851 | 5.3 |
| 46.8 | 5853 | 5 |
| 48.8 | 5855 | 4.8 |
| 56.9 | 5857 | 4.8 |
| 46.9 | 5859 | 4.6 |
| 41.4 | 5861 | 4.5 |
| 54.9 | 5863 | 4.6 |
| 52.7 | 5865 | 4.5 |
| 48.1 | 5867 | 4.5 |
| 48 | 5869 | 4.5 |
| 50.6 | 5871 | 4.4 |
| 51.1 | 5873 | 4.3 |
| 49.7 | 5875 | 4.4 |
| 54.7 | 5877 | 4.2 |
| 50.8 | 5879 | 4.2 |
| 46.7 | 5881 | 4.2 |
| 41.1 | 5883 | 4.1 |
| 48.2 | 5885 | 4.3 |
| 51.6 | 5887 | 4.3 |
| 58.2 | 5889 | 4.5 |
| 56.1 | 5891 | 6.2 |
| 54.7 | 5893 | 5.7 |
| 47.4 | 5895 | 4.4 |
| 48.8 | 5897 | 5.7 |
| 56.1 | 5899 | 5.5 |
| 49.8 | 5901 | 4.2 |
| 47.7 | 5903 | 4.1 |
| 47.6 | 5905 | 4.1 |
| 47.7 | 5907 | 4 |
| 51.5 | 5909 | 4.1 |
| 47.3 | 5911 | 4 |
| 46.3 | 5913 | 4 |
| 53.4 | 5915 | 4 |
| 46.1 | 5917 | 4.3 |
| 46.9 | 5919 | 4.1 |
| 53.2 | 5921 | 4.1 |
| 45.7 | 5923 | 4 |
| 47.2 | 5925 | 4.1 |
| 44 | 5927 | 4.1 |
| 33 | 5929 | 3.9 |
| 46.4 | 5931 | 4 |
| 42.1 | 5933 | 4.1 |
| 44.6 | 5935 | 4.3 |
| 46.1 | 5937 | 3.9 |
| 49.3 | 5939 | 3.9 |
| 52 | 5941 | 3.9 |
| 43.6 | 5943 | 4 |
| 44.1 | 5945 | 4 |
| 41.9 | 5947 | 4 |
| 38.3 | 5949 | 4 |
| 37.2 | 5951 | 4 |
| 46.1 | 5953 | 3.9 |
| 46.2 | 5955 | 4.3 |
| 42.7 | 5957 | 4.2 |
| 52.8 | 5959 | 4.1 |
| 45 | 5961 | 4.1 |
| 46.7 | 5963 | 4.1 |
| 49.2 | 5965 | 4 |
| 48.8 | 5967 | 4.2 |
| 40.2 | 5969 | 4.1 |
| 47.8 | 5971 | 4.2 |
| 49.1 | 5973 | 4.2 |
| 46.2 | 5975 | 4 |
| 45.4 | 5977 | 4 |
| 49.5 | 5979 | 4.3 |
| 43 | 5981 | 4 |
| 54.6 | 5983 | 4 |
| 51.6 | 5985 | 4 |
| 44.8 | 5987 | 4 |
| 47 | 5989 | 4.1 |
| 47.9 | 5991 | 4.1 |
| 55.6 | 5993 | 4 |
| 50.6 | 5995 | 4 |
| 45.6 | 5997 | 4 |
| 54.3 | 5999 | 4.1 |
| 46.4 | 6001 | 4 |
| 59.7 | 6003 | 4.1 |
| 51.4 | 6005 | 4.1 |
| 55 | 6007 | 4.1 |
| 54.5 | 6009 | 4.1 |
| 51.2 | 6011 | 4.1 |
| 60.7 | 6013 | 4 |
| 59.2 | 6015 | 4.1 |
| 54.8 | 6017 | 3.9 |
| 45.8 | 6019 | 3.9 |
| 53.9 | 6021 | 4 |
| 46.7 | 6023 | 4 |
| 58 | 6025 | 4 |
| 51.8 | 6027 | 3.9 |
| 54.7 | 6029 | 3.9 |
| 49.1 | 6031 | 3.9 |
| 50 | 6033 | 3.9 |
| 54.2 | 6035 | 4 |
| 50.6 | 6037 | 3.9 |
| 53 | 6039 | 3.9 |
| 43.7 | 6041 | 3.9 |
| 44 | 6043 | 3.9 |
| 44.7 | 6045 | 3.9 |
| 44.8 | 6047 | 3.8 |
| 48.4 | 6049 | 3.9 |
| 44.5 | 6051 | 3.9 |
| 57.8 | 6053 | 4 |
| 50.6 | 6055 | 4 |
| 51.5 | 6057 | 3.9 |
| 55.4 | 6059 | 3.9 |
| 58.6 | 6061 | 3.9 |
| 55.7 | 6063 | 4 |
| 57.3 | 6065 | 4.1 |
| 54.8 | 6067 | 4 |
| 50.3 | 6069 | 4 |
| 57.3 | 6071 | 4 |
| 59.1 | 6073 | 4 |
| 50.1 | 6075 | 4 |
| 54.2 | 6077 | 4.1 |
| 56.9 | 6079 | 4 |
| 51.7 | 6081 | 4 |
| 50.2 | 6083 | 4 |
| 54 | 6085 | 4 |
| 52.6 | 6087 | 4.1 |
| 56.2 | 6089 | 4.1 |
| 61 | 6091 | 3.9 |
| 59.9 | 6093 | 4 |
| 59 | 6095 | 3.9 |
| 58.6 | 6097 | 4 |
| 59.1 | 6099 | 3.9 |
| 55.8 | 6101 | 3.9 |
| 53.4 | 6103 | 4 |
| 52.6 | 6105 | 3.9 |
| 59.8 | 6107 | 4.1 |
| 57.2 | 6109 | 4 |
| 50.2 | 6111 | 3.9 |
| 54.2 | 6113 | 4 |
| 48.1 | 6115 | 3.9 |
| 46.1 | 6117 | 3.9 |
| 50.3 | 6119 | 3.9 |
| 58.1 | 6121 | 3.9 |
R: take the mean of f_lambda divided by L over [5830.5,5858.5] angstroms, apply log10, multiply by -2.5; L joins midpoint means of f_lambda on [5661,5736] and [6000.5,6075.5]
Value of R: 0.04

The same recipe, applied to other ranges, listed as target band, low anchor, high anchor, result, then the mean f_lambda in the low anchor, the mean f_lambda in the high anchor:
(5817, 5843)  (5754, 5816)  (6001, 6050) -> -0.07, 48.3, 51.6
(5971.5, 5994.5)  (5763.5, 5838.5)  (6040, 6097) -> 0.07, 49.8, 53.1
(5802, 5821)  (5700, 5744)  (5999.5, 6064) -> 0.05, 50.6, 51.9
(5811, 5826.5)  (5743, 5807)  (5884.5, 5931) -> -0.06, 48.3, 49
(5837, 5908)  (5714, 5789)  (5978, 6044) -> -0.01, 49.1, 51.3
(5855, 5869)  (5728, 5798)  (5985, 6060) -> 0.00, 48.8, 51.1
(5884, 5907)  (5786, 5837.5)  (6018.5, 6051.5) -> -0.03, 50.5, 49.4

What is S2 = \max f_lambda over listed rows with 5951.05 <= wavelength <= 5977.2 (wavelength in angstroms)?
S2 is 52.8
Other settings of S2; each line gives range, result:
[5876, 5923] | 58.2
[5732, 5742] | 54.2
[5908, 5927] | 53.4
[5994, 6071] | 60.7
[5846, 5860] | 56.9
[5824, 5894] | 60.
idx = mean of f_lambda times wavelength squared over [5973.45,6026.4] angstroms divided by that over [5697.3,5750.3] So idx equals 1.1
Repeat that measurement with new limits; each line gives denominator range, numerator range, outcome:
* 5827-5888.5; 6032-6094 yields 1.13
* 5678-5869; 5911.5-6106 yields 1.08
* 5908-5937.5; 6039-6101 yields 1.21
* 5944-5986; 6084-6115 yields 1.27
